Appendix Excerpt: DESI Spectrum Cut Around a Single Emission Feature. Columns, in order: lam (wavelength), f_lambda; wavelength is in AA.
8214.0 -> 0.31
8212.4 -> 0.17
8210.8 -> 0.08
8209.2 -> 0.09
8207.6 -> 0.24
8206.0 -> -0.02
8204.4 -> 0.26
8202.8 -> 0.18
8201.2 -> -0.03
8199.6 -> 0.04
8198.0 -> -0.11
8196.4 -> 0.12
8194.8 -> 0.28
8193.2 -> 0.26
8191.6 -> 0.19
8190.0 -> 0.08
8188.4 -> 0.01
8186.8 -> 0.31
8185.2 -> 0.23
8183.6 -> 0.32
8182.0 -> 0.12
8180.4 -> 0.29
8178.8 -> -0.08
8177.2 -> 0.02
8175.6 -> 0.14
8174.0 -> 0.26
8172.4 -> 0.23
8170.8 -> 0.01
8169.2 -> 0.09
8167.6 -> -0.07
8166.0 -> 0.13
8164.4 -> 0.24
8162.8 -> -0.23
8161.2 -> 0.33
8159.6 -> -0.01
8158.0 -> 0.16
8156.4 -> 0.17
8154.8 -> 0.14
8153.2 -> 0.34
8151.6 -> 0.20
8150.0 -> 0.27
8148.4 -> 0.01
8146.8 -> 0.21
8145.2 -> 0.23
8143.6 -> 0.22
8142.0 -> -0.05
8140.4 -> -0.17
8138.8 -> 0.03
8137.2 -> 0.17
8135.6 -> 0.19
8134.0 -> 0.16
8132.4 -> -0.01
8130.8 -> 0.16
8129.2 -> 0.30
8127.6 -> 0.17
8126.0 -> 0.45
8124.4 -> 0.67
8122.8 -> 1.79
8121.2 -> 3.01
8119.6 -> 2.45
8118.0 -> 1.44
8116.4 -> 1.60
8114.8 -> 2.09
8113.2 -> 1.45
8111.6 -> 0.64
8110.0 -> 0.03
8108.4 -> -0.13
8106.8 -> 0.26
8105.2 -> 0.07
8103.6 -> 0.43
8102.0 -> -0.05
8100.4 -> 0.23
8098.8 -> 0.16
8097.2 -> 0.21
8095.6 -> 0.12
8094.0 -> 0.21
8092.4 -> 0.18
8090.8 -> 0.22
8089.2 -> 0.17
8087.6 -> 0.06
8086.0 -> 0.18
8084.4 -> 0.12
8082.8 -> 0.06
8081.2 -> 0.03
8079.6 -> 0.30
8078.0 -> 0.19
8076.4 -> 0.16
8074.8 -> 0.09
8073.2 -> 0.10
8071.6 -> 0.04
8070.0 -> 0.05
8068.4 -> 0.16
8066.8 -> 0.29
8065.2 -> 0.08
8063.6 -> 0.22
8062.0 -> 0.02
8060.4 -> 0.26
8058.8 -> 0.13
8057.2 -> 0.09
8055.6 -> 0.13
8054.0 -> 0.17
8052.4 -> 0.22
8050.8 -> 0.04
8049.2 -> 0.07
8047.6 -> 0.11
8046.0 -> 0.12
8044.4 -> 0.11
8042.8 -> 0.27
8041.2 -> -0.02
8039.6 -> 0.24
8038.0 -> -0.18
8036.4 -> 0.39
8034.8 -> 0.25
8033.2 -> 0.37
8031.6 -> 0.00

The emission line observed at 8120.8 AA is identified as [O II] 3727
